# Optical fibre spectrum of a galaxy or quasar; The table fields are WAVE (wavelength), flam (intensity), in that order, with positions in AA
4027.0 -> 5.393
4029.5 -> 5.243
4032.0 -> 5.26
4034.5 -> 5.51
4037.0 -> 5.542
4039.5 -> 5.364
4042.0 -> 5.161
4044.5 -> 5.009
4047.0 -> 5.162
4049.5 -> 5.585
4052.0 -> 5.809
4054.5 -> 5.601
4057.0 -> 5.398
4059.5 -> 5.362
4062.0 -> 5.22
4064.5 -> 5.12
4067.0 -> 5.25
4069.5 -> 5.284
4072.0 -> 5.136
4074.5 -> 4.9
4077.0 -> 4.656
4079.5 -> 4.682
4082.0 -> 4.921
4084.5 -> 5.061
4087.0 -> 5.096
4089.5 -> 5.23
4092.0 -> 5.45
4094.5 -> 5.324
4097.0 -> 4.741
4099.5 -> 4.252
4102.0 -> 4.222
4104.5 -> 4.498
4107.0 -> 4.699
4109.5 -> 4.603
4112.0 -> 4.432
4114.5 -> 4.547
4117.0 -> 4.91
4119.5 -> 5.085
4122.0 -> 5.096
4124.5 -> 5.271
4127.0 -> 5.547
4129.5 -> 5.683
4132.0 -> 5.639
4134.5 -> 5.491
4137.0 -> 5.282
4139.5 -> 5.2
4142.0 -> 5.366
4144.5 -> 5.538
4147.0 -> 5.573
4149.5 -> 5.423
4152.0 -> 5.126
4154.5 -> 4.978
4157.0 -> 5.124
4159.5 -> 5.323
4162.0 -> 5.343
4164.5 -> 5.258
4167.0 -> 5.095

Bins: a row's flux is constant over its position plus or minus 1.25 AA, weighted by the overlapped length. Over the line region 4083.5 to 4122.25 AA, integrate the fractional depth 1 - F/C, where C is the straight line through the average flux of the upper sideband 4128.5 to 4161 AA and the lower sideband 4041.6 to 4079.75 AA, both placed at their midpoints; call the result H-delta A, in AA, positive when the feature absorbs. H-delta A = 3.46 AA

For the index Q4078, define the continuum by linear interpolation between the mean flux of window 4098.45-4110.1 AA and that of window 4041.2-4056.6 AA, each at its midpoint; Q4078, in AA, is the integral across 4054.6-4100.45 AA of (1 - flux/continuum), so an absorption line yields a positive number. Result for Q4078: -1.6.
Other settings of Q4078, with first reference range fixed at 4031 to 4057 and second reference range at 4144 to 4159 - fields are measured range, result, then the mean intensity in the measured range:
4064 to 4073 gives 0.3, 5.21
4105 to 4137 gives 1.4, 5.08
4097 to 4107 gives 1.7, 4.42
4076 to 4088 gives 1.1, 4.88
